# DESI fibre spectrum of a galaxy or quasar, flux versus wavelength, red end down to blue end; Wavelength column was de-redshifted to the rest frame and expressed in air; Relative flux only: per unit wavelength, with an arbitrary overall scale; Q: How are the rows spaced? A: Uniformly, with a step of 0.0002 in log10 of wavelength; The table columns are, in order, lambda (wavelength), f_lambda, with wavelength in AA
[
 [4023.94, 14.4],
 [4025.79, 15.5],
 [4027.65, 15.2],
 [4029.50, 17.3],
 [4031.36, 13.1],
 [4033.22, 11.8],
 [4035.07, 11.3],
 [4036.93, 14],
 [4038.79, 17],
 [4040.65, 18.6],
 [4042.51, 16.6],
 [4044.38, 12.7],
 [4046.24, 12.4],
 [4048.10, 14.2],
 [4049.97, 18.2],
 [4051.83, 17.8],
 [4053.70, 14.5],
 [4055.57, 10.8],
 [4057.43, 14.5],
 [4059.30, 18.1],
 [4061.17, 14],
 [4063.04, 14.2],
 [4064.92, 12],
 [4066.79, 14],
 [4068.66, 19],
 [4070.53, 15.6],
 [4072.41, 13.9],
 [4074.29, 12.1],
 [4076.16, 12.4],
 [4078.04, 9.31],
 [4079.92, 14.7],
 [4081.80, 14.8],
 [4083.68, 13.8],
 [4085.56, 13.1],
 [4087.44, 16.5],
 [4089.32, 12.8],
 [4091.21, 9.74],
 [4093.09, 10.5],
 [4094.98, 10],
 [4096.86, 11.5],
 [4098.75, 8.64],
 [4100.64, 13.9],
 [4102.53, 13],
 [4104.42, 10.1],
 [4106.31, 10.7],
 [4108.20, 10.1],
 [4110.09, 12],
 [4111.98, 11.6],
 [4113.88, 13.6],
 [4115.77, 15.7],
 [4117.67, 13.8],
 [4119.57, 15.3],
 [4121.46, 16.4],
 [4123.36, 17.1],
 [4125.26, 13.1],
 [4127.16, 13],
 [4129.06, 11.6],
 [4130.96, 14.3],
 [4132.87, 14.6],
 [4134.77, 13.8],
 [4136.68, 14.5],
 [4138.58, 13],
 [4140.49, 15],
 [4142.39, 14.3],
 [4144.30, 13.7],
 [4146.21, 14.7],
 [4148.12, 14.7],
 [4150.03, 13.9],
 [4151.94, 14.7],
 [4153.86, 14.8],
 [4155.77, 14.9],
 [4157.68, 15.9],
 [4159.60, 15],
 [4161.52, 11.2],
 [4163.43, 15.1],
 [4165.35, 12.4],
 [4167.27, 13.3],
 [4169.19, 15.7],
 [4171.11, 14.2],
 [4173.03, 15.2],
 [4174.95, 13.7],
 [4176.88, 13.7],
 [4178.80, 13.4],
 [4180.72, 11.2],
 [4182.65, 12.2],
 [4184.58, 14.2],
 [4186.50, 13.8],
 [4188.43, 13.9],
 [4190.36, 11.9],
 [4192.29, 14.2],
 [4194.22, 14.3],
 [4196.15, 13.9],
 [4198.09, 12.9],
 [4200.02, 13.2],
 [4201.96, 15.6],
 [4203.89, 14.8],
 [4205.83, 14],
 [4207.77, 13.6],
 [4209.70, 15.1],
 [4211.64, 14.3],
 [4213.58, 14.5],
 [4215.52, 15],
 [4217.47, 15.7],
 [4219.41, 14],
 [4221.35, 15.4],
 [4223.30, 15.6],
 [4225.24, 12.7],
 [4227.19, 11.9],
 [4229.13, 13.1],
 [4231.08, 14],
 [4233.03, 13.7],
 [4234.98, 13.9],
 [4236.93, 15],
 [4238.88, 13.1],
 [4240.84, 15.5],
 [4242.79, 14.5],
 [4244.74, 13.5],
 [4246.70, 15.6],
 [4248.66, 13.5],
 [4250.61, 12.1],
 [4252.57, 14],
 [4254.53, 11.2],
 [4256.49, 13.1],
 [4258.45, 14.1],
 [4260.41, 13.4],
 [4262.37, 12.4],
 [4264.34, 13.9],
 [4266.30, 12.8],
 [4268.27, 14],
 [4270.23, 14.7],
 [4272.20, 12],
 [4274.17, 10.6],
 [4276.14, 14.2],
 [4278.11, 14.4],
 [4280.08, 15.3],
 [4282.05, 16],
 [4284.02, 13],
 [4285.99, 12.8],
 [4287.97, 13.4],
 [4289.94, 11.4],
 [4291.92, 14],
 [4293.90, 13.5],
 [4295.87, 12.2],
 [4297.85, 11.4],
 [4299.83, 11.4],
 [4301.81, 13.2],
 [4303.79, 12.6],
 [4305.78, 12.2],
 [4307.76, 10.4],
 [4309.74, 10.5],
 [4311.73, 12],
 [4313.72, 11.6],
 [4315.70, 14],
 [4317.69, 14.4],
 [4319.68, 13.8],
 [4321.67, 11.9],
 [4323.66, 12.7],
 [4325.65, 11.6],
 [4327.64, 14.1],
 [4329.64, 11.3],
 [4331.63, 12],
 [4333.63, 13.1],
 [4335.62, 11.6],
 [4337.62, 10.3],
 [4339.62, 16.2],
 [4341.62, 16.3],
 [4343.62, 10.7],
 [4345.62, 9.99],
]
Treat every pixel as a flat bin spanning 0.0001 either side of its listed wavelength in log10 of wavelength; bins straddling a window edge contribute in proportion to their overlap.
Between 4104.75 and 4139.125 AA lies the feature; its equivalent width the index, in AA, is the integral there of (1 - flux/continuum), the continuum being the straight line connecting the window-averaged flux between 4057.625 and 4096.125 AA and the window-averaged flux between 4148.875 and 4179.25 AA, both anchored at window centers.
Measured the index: 0.9 AA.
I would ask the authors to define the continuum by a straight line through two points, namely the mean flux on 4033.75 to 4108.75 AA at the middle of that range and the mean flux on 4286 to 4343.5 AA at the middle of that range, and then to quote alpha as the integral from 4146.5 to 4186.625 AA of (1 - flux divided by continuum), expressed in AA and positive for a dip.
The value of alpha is -2.5 AA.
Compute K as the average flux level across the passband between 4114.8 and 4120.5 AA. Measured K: 14.9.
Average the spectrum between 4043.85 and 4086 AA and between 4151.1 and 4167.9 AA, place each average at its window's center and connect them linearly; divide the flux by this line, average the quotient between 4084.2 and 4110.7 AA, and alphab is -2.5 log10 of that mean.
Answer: 0.21 mag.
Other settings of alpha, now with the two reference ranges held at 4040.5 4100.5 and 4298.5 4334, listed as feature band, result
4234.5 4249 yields -1.8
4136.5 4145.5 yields -0.5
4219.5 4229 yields -0.7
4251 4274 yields -0.8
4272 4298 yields -1.5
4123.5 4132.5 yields -0.1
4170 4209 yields -2.0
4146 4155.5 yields -0.9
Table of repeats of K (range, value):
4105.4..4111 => 10.9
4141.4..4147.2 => 14.3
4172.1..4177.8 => 14.2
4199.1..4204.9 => 14.5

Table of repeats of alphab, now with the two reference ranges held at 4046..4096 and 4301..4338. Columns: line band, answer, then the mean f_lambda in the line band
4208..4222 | -0.14 mag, 14.8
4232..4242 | -0.11 mag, 14.2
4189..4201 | -0.03 mag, 13.4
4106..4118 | 0.09 mag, 12.5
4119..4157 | -0.07 mag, 14.4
